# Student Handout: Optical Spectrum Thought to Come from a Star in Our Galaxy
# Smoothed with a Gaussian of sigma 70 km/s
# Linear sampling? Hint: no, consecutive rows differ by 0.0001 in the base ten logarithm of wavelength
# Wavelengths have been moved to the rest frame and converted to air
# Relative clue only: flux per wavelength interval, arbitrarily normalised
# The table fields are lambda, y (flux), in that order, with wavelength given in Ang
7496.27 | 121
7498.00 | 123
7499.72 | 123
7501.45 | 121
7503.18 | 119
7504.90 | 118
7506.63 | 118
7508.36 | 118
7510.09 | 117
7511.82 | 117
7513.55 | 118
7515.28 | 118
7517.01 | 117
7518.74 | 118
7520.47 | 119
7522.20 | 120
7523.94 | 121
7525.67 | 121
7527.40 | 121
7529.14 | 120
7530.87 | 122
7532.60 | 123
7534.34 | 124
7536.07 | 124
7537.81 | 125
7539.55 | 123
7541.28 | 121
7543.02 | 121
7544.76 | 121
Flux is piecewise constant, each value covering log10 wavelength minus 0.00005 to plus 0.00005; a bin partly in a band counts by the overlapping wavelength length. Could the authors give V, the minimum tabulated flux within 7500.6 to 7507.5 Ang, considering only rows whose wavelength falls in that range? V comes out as 118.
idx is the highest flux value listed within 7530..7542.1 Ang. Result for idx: 125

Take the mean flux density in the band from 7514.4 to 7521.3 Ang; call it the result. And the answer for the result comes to 118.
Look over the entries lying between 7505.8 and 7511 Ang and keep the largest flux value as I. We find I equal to 118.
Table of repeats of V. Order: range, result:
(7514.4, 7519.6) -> 117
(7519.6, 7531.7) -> 119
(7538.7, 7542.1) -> 121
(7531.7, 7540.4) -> 123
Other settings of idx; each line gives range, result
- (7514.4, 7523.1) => 120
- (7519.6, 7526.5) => 121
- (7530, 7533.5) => 123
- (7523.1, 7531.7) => 122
